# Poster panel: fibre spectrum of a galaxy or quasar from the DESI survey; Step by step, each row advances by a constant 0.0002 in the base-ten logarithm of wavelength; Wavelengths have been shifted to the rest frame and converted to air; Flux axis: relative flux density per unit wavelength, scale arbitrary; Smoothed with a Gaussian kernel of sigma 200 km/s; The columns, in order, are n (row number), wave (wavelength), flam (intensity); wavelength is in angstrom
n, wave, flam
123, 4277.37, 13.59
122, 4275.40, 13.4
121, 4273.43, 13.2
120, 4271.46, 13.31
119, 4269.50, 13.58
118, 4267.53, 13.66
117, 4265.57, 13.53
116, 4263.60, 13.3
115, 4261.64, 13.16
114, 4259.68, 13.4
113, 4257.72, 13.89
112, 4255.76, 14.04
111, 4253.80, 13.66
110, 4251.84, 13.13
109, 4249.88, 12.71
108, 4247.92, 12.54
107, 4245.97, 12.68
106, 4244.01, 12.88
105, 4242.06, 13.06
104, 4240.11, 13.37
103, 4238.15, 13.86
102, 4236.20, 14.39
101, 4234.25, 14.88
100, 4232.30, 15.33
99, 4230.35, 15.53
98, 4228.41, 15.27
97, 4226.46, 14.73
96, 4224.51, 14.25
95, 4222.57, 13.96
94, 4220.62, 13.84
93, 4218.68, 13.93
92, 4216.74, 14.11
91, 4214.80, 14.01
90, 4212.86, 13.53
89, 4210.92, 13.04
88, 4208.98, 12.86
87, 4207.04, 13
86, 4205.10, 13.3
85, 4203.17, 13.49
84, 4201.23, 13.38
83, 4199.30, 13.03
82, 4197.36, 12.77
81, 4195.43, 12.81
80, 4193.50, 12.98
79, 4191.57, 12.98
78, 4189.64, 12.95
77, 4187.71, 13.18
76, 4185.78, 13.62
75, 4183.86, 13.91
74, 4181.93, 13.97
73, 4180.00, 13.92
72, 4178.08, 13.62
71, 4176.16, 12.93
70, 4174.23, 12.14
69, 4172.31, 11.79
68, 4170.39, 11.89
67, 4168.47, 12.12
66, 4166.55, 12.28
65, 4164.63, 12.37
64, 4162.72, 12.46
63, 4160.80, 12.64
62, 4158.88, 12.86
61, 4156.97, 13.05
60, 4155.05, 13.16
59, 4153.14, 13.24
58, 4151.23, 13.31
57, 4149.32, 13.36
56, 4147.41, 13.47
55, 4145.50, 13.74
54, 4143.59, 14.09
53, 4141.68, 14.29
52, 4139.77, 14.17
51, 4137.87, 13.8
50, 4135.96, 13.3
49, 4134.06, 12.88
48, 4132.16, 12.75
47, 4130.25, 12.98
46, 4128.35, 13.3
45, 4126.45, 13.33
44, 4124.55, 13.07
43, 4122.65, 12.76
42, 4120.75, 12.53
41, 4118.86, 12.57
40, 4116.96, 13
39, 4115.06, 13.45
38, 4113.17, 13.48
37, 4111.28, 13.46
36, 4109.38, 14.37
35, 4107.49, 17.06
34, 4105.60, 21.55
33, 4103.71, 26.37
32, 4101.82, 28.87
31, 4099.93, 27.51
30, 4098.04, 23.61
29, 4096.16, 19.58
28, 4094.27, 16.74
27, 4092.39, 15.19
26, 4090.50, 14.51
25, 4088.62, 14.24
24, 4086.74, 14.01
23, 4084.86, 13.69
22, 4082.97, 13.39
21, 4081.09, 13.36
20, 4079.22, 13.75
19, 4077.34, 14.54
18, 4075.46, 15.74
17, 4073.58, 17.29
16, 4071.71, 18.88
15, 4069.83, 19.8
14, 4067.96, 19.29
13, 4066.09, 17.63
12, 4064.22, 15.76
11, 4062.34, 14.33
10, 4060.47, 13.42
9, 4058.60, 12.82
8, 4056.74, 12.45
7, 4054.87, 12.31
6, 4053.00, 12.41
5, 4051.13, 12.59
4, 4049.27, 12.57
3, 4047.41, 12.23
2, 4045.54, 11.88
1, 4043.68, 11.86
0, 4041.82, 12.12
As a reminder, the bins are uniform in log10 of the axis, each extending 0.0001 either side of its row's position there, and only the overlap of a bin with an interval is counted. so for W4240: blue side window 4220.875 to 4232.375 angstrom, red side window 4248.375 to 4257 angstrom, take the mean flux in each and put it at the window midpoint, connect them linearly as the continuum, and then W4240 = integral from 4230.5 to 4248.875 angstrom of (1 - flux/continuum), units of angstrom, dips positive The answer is 0.40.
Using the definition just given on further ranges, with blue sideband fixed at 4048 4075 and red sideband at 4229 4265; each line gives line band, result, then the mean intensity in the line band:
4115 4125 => 1.2 angstrom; 12.8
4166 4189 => 2.0 angstrom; 13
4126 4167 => 3.4 angstrom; 13.2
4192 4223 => 1.4 angstrom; 13.4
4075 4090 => 0.9 angstrom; 14.1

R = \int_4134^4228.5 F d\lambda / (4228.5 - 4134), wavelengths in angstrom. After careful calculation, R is 13.3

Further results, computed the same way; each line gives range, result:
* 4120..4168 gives 13.2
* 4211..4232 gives 14.3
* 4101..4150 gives 14.9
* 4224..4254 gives 13.9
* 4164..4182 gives 12.6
